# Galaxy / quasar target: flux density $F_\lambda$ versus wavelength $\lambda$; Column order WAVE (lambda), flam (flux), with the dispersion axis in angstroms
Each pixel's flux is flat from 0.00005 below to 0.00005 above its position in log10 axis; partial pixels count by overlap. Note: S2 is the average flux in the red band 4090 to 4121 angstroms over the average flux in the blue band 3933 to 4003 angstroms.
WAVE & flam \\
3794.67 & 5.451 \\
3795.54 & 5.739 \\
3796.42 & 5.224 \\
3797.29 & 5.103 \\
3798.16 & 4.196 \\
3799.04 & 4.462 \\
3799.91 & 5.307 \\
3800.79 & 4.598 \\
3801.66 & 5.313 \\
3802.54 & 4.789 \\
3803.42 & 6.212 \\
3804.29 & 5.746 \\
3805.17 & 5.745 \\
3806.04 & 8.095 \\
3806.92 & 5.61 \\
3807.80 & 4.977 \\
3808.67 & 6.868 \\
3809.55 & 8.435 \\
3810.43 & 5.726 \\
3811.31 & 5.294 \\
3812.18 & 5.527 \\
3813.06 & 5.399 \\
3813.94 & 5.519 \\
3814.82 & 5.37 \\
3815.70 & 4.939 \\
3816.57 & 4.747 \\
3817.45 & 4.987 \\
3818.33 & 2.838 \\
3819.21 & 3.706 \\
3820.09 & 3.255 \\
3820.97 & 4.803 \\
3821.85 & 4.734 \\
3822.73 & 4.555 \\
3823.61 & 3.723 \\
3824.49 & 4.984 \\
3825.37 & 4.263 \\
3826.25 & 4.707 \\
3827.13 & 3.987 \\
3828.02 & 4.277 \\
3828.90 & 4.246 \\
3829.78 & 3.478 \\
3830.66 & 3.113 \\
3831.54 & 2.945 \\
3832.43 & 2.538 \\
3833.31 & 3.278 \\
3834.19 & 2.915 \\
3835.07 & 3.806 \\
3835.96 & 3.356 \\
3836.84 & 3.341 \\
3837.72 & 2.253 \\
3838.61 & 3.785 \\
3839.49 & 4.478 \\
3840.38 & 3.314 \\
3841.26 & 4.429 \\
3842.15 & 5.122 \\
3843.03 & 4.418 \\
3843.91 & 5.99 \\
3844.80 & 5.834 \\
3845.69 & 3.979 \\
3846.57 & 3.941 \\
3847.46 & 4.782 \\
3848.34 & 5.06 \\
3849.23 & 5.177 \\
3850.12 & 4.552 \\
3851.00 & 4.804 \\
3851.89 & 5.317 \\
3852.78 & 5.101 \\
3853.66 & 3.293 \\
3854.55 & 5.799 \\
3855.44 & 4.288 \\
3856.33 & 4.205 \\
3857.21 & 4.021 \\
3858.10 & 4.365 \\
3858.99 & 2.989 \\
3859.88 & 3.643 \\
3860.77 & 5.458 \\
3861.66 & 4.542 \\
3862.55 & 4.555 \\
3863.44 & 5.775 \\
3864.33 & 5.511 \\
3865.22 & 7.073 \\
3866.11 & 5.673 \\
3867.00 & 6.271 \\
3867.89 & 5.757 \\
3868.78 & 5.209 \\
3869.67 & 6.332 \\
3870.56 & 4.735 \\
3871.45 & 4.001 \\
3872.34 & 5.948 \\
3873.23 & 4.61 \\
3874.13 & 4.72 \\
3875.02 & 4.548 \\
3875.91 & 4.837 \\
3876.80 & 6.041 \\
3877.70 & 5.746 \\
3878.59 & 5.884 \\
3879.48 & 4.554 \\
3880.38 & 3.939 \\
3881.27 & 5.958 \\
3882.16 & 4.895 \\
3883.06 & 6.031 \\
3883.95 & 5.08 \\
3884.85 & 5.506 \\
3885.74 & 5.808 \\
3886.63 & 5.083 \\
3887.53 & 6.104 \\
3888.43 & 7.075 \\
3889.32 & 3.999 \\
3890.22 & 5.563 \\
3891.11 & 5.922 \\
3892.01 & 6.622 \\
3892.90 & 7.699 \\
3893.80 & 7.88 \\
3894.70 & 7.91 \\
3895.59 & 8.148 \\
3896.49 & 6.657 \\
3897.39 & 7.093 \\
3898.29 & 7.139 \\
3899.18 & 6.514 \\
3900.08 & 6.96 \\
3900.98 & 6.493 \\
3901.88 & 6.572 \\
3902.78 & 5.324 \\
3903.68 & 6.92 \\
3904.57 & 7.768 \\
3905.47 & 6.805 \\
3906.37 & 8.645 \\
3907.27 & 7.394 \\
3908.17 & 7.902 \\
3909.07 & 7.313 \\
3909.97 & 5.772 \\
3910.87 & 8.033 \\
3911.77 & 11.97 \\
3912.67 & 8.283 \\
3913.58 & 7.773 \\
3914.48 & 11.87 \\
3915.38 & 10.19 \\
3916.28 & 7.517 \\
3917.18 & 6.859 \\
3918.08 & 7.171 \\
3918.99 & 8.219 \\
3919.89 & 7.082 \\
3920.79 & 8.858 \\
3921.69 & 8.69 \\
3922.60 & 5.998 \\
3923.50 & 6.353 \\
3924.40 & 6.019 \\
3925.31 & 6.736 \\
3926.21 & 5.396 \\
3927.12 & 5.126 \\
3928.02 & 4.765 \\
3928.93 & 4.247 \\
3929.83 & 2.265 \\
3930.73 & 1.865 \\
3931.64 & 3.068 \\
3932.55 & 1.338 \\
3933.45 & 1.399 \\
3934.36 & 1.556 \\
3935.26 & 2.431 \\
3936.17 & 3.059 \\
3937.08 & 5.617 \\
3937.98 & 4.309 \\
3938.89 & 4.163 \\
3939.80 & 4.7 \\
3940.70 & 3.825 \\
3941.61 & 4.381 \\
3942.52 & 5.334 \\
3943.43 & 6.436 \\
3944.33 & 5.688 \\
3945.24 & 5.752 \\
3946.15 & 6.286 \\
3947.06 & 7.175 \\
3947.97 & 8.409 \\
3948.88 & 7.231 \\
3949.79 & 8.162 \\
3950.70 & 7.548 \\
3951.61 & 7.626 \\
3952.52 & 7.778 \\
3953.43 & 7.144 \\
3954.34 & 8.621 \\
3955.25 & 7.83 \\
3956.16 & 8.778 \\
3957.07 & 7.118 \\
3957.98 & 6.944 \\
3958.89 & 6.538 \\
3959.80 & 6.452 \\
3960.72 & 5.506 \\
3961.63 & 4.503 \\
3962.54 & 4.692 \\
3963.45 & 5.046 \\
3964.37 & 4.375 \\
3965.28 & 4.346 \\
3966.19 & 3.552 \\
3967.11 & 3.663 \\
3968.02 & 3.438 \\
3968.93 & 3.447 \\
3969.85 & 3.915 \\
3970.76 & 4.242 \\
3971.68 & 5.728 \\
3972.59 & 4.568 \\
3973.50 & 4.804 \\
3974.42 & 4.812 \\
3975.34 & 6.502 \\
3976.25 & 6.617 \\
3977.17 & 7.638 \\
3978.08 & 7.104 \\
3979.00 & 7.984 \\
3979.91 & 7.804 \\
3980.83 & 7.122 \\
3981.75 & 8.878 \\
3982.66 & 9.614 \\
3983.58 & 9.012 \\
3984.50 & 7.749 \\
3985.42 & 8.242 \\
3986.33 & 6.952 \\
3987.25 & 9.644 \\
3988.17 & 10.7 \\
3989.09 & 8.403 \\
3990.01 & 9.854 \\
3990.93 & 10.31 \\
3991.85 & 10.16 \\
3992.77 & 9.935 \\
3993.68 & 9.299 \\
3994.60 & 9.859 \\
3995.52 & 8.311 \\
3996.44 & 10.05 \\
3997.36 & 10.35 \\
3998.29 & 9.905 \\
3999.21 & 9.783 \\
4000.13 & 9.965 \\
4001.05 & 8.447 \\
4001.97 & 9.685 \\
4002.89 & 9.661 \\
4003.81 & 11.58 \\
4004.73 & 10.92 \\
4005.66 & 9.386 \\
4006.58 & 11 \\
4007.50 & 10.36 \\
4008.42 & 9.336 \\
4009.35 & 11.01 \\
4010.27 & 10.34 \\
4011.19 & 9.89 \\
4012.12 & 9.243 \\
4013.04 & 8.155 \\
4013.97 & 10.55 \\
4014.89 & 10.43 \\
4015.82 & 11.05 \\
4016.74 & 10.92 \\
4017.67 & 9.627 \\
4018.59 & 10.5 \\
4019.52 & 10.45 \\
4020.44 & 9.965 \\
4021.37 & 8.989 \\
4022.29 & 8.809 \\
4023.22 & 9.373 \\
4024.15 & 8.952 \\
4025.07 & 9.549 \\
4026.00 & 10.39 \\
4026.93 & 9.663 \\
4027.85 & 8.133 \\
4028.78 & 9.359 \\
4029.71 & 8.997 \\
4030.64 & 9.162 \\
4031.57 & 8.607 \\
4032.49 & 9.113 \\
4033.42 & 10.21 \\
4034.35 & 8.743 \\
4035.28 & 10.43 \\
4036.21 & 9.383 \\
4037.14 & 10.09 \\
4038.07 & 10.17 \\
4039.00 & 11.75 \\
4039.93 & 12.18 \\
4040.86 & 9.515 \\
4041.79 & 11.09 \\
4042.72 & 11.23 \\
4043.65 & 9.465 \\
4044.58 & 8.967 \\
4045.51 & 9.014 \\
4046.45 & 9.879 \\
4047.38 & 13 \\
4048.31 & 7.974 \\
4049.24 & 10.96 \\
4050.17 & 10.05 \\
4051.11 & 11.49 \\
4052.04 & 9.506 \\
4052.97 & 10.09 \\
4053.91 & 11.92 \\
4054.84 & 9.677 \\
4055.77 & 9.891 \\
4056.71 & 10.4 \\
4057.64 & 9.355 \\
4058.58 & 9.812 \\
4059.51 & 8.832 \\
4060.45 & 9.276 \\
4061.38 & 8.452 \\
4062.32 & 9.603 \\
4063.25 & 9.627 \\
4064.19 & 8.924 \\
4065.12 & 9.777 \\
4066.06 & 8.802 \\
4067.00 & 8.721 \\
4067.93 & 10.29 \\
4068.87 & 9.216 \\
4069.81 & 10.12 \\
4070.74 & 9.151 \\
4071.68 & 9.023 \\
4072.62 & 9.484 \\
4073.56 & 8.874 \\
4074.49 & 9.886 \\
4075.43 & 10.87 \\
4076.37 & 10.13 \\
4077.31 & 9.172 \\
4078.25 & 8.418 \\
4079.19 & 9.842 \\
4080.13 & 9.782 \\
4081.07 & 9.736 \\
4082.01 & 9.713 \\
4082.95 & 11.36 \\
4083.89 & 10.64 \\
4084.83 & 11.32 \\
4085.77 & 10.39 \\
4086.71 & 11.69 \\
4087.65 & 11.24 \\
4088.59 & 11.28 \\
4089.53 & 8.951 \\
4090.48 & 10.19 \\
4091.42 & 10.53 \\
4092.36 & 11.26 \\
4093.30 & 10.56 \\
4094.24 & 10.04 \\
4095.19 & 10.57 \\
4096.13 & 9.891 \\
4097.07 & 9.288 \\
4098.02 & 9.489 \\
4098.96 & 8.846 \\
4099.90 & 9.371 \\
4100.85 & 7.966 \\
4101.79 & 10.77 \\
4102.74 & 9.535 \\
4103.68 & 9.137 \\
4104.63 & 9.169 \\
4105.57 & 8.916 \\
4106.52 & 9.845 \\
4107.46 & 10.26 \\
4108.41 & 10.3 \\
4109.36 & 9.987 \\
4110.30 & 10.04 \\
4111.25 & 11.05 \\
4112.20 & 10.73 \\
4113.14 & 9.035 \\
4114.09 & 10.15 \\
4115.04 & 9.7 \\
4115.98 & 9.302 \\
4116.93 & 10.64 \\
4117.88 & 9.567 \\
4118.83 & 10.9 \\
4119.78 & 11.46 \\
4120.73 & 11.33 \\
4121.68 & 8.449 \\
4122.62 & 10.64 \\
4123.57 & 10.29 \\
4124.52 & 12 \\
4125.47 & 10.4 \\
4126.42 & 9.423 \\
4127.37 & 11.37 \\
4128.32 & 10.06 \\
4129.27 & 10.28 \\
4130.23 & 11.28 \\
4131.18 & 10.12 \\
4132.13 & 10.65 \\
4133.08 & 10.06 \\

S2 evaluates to 1.47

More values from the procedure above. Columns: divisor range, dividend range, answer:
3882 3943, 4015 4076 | 1.60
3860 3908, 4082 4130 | 1.70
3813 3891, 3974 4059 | 2.05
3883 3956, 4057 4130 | 1.56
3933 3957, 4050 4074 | 1.65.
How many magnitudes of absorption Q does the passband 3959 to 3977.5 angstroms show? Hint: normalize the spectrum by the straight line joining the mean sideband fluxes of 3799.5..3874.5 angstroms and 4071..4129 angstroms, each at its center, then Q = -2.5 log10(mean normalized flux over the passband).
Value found 0.448 mag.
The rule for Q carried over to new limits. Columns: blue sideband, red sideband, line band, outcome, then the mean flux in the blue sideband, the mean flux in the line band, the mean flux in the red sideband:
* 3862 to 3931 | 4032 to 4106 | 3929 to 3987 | 0.32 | 6.37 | 5.7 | 9.92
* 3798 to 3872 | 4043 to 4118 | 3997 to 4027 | -0.18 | 4.72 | 9.95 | 9.88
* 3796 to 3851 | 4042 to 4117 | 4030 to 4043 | -0.12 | 4.65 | 10.1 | 9.9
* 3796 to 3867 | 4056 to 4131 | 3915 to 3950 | 0.22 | 4.69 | 5.45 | 9.95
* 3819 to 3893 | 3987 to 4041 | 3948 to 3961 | 0.07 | 4.73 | 7.43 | 9.84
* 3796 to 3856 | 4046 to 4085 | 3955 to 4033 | 0.01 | 4.66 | 8.29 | 9.82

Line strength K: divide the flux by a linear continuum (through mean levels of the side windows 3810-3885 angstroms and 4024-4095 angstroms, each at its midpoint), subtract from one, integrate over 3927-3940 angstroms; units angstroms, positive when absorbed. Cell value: 6.8 angstroms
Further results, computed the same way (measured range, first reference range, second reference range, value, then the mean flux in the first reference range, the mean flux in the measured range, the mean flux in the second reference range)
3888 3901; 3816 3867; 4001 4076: -2.2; 4.34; 6.79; 9.84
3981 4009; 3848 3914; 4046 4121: -4.7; 5.91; 9.56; 9.95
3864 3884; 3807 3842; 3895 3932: 1.4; 4.35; 5.37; 6.93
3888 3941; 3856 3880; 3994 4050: 1.3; 5.08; 6.25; 9.9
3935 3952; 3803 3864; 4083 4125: 2.9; 4.6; 5.72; 10.2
